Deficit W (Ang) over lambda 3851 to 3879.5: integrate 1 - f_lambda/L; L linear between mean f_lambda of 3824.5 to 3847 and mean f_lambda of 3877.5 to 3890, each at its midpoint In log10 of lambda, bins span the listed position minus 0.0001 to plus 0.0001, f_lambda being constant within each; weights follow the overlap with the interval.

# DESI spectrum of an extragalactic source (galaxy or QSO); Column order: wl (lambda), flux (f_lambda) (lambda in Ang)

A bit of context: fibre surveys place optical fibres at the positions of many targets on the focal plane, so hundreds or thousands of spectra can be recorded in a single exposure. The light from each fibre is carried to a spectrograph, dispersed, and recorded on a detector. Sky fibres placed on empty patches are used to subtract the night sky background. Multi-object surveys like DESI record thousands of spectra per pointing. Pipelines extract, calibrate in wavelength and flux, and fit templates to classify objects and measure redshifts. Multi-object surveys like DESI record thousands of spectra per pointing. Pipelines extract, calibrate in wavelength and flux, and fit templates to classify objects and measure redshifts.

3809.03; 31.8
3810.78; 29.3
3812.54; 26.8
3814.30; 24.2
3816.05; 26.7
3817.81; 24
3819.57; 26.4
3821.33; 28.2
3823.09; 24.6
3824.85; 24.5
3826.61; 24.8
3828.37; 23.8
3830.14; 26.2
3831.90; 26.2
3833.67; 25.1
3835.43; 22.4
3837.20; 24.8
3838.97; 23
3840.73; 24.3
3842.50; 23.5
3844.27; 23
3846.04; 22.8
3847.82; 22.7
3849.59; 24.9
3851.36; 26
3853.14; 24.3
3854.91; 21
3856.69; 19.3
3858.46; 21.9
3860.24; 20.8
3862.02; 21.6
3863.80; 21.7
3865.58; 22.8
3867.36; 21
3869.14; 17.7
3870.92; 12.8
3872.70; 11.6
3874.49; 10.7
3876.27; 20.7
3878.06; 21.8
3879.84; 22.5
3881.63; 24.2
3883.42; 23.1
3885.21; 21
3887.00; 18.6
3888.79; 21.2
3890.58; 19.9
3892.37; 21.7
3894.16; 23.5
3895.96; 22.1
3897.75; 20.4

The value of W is 3.8 Ang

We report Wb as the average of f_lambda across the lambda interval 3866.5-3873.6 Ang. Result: 15.8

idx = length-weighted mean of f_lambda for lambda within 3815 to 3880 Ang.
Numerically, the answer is 22.4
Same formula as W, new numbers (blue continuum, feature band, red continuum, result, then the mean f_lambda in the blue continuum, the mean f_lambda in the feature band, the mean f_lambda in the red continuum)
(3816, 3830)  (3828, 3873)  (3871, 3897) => 1.5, 25.3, 22.2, 20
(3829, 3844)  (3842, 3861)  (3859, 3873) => -0.9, 24.4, 22.7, 19.1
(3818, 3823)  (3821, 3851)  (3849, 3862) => 0.4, 26.4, 24.4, 22.5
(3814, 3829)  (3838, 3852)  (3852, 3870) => -0.5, 25.3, 23.7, 21.3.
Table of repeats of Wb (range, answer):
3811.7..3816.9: 25.9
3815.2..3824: 26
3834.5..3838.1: 23.6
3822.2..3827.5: 24.7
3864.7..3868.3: 21.9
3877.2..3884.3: 22.9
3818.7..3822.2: 27.3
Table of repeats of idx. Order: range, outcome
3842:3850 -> 23.3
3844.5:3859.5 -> 22.8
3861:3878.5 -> 18.2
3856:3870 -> 20.9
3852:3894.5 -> 20.2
